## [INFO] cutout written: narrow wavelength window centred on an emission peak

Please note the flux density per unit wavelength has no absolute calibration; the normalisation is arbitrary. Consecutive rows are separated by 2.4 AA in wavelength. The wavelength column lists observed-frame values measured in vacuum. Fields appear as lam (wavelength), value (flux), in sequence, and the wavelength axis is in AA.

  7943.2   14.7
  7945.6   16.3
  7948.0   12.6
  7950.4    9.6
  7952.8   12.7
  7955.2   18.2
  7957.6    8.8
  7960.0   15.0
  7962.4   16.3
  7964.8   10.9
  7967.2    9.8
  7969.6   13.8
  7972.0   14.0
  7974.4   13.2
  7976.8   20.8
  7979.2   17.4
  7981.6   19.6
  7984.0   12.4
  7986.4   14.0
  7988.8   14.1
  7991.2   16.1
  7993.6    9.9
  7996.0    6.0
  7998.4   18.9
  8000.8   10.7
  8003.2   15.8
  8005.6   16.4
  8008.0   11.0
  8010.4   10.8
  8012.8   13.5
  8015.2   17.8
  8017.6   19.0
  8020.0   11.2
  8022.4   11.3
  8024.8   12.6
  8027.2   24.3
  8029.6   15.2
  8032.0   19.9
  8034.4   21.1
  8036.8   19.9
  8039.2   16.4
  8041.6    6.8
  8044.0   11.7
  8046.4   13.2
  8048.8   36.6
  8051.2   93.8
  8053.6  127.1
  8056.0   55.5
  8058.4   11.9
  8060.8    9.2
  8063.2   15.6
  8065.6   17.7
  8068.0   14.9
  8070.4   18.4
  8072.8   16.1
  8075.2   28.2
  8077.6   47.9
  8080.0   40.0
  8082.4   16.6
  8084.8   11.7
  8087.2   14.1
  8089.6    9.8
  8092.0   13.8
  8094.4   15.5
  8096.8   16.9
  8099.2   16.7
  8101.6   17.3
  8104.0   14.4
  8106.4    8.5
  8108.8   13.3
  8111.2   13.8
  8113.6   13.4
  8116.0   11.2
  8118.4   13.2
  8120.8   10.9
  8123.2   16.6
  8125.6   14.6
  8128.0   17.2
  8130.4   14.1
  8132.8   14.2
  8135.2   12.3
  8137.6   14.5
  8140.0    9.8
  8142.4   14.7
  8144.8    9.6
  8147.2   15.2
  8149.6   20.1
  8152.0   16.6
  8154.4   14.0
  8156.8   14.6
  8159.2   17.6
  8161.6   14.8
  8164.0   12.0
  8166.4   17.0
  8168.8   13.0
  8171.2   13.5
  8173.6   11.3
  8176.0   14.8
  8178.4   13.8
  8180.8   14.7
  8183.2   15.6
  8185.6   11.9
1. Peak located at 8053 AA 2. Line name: H-alpha 6563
